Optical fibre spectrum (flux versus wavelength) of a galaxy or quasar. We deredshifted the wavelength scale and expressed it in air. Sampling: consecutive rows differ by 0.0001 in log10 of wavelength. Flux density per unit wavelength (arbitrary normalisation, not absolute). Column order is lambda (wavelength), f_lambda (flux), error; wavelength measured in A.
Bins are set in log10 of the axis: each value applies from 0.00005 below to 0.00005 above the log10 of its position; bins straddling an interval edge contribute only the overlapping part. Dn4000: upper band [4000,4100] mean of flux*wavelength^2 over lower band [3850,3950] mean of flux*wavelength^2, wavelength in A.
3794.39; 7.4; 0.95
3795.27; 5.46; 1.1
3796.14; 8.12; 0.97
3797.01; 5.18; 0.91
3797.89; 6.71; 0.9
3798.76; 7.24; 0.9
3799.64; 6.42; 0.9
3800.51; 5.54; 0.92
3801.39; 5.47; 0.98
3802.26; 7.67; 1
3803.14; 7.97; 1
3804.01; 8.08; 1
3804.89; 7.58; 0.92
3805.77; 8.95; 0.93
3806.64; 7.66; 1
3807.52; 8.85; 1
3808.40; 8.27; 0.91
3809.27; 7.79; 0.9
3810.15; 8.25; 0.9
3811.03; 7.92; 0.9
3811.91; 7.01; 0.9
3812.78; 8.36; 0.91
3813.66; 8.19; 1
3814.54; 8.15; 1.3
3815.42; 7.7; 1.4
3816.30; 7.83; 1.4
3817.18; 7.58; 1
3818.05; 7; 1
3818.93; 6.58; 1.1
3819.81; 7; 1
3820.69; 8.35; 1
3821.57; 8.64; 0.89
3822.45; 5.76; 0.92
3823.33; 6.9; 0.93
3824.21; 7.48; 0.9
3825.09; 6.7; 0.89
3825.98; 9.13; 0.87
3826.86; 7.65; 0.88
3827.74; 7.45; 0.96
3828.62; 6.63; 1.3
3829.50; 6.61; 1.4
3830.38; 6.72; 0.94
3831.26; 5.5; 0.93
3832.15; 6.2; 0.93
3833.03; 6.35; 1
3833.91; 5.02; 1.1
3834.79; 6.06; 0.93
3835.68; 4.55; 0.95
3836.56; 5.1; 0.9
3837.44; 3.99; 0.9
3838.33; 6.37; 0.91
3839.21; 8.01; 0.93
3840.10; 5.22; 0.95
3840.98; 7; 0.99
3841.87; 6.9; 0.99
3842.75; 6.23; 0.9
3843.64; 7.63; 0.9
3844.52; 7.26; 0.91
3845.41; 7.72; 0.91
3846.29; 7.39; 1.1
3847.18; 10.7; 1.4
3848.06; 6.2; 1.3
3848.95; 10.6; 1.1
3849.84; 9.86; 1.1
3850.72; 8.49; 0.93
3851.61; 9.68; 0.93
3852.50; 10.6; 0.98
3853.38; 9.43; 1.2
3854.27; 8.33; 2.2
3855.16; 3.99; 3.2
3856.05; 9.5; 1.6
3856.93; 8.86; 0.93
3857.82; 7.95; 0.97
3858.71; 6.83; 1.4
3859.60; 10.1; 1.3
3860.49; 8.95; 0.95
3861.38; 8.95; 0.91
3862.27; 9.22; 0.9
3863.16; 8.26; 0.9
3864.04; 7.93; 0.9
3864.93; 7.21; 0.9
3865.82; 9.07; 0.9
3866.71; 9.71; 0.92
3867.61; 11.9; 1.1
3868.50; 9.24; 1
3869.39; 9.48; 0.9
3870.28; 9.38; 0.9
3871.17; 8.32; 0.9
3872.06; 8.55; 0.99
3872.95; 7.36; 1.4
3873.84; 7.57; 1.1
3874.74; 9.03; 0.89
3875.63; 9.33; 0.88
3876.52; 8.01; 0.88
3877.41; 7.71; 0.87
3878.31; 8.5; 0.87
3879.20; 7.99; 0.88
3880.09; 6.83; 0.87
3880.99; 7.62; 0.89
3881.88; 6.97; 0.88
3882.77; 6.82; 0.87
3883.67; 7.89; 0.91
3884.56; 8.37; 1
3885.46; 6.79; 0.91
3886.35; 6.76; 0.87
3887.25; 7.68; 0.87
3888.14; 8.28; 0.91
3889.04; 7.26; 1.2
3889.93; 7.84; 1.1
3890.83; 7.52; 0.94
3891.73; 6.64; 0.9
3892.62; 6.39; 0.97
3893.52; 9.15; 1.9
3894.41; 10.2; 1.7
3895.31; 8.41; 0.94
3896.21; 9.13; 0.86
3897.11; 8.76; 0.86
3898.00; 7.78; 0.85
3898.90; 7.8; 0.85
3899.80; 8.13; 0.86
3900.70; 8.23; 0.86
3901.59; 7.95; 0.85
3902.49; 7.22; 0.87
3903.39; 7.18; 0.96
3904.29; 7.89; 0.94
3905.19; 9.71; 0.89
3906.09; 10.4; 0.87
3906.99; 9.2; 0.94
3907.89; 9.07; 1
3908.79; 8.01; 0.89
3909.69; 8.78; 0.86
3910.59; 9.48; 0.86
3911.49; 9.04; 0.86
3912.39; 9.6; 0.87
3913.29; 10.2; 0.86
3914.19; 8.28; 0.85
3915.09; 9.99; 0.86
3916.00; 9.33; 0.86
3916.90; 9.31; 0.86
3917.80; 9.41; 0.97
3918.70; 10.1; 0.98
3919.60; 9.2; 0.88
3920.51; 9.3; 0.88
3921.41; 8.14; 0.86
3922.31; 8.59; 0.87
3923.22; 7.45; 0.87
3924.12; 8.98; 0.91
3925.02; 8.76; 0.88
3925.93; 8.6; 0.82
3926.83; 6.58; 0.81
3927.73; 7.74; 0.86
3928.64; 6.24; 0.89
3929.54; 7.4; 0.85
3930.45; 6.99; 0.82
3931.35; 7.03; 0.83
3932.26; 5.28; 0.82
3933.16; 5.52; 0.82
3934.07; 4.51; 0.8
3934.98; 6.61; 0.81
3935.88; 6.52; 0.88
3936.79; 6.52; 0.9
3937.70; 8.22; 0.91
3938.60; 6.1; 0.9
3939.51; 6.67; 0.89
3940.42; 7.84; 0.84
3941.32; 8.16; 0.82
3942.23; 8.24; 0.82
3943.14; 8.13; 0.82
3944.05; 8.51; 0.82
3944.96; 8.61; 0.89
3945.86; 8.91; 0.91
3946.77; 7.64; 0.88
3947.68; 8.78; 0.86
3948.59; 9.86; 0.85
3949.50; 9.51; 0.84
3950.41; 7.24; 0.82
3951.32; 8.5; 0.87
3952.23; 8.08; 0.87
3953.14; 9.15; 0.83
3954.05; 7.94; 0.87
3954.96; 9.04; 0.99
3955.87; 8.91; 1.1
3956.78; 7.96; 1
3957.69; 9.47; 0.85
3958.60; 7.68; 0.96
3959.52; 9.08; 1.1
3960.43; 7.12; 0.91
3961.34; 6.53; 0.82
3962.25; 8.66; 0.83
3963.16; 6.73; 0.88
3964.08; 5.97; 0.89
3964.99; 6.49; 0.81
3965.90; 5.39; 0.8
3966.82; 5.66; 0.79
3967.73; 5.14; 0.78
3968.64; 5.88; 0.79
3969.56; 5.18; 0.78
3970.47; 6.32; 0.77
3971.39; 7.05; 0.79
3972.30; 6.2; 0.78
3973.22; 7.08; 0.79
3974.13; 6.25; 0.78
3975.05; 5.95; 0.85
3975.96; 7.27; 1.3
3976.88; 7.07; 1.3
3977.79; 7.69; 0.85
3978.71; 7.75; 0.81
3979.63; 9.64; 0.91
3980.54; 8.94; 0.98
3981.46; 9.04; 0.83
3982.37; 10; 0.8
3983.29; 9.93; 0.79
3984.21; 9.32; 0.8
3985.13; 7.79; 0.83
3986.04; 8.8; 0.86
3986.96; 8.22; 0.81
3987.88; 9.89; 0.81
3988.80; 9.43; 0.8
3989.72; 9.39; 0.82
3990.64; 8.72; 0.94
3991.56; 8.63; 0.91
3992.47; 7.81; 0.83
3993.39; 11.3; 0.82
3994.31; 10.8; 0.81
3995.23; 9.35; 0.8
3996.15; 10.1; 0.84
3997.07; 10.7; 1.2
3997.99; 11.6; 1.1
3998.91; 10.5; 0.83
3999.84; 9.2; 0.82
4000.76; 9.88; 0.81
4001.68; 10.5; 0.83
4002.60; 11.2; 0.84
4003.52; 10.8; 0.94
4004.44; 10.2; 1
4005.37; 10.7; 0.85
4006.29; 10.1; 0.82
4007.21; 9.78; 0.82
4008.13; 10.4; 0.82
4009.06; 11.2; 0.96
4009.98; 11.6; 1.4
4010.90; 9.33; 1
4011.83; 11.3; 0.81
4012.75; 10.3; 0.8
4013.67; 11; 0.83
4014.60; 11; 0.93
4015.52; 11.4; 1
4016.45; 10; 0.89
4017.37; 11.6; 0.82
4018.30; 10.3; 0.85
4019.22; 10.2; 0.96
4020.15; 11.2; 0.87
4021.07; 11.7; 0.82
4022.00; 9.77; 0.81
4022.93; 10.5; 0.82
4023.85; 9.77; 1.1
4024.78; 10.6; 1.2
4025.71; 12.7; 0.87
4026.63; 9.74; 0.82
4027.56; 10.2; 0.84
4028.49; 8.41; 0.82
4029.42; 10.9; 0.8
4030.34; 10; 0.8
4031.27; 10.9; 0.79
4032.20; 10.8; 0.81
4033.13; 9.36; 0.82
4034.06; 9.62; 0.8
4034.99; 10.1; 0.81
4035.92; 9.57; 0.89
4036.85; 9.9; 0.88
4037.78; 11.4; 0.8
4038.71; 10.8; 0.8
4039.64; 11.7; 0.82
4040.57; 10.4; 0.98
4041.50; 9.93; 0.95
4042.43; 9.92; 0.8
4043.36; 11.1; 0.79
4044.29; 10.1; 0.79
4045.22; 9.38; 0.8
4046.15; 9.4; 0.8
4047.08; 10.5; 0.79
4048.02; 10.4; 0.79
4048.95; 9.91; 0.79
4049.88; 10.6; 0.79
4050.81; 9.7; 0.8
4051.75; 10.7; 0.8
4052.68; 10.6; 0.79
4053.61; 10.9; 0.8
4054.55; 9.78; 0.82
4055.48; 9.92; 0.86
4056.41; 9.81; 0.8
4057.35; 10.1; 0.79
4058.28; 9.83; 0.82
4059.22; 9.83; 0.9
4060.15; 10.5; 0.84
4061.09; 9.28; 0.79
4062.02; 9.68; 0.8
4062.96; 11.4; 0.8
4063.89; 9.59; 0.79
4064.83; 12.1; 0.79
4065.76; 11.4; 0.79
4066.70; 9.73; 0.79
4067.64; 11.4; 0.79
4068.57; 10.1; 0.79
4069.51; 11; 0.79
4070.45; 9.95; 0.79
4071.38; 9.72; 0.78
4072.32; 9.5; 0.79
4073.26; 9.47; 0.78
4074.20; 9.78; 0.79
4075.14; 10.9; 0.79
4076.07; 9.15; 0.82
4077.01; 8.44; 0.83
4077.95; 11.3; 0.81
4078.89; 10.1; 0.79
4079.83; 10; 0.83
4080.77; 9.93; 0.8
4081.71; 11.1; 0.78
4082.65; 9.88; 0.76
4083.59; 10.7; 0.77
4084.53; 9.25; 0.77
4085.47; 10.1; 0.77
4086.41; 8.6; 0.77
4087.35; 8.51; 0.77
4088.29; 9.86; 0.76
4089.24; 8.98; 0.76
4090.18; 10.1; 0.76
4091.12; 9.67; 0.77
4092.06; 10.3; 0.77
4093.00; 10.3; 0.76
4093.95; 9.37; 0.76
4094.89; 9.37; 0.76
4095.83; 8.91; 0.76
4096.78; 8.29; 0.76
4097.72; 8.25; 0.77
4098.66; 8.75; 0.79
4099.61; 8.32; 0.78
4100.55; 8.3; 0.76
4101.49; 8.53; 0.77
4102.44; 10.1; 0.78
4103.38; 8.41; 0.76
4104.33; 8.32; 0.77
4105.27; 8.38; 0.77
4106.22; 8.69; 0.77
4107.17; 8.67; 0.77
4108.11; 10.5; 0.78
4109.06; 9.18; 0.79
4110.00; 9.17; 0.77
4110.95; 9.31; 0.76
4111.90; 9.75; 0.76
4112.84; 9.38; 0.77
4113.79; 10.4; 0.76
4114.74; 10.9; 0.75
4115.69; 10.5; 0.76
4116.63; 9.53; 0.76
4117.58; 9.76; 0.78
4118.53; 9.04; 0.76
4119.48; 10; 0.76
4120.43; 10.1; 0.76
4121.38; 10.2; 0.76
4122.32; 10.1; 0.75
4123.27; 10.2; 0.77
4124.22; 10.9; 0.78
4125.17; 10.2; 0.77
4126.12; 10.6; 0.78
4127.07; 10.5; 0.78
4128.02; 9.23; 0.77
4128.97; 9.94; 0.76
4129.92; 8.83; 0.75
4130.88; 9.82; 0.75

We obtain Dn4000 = 1.3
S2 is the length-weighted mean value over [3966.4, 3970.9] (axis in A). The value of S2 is 5.64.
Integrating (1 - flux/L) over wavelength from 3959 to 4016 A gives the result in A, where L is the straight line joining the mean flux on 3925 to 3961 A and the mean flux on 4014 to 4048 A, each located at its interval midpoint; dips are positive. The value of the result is 2.1 A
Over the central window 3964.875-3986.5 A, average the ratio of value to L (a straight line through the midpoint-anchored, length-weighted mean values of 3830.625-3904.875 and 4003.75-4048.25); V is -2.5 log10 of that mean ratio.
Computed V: 0.30 mag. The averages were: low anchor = 7.87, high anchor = 10.4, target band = 7.34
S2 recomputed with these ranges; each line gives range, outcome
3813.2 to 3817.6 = 7.88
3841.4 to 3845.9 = 7.15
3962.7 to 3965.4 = 6.4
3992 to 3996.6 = 9.88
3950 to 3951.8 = 7.89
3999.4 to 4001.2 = 9.55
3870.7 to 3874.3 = 7.96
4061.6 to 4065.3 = 10.7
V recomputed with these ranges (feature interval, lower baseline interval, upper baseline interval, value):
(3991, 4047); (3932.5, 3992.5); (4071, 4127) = -0.22 mag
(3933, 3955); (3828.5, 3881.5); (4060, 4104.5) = 0.10 mag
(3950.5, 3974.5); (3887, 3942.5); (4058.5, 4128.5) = 0.18 mag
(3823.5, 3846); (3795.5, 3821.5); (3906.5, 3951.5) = 0.17 mag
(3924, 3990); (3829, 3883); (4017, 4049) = 0.21 mag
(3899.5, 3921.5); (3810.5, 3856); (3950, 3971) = -0.22 mag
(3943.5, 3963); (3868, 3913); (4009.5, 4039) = 0.11 mag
